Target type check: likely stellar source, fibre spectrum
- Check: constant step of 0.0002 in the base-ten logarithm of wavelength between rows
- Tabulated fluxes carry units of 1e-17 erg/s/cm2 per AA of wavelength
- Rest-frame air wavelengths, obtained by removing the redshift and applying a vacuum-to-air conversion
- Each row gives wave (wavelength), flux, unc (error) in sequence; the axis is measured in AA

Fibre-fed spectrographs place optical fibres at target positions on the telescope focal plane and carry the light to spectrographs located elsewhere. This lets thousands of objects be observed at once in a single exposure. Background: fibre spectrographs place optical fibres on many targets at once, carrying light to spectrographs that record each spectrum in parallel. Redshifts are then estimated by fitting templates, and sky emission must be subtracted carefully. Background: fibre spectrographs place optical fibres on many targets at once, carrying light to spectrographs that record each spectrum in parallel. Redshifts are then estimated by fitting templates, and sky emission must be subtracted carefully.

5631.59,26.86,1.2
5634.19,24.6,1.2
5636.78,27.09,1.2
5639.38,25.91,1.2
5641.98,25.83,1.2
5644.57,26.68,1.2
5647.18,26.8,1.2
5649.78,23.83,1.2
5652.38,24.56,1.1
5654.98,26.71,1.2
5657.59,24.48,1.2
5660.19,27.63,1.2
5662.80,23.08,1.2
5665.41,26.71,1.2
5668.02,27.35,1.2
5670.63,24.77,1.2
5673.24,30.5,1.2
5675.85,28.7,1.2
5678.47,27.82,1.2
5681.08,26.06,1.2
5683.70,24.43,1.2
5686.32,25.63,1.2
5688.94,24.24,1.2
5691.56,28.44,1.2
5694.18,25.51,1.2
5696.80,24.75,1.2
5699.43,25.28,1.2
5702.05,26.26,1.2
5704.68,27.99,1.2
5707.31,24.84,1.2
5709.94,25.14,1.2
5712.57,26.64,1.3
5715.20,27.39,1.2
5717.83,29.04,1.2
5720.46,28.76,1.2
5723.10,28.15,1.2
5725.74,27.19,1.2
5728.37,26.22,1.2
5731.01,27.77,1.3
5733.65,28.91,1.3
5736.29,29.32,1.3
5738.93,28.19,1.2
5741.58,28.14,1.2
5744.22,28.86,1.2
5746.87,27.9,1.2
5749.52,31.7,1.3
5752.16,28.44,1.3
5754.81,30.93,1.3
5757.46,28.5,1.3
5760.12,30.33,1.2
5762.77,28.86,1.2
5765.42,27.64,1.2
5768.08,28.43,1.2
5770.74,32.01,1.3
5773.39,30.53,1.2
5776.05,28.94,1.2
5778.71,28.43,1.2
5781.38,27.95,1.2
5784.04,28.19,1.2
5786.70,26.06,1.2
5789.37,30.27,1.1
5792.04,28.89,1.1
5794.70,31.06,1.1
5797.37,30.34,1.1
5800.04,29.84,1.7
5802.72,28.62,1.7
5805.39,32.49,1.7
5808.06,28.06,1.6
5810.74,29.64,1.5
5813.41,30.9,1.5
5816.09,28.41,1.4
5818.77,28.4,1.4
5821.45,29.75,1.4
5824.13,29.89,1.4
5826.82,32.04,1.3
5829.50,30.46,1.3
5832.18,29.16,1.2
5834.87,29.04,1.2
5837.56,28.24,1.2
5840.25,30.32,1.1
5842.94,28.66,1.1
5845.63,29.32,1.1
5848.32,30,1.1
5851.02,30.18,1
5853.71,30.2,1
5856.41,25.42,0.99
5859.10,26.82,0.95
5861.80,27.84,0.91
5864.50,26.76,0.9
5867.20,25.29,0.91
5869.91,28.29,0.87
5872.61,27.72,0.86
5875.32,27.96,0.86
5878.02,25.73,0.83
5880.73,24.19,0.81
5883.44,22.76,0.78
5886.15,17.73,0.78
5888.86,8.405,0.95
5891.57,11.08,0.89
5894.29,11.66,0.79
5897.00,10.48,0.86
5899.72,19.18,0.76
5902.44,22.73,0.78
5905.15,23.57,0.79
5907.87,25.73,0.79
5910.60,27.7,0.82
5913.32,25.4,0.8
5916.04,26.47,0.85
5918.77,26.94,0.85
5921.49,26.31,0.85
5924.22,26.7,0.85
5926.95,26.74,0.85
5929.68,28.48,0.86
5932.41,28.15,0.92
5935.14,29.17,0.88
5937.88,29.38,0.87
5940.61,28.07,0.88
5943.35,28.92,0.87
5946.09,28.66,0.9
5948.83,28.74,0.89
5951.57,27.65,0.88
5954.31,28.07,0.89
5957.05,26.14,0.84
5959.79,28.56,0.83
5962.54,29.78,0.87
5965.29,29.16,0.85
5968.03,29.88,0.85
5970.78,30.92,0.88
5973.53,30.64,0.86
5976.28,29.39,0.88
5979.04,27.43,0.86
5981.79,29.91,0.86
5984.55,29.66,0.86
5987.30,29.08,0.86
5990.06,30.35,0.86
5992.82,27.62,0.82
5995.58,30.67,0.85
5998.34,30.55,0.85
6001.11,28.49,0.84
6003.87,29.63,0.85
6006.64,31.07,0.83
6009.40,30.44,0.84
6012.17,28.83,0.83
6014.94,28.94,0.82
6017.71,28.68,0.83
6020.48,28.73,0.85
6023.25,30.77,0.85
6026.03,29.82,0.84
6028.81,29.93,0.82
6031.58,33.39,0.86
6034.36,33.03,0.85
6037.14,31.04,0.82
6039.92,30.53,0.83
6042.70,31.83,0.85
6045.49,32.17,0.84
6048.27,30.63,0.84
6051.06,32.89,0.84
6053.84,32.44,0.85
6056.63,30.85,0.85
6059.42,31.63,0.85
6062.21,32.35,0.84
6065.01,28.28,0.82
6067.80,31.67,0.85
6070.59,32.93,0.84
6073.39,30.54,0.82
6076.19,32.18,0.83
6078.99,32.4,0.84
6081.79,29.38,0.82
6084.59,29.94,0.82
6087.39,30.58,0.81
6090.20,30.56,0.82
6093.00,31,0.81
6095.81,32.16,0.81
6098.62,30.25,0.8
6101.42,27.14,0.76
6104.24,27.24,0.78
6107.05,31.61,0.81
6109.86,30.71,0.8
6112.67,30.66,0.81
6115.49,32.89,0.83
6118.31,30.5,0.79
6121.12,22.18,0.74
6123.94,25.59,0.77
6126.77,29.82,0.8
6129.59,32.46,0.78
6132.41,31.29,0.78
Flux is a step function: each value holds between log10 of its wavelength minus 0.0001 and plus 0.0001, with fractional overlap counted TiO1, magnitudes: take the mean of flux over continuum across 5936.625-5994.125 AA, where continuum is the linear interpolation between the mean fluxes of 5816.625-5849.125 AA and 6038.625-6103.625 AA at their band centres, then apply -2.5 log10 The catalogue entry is 0.05 mag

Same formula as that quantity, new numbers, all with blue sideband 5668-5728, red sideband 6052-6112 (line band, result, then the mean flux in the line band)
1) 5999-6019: 0.02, 29.5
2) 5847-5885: 0.06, 27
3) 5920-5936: 0.06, 27.5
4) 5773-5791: -0.04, 28.5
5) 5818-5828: -0.08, 30.1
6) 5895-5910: 0.38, 20.3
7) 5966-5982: 0.00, 29.7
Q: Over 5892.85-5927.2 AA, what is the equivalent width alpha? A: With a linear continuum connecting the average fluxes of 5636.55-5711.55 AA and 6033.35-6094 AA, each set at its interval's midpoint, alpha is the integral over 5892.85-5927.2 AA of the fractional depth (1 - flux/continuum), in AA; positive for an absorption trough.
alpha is 7.5 AA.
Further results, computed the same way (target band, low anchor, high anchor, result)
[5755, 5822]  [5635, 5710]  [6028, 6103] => -4.2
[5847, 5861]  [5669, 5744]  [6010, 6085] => 0.1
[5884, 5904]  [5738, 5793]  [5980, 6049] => 10.0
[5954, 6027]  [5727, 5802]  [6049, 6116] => 2.3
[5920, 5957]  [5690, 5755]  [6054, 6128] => 1.4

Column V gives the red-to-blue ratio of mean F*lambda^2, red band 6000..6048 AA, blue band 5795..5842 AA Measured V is 1.10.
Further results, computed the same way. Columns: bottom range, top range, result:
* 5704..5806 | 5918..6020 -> 1.08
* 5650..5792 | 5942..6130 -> 1.21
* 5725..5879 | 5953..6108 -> 1.13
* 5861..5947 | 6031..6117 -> 1.36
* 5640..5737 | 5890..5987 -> 1.08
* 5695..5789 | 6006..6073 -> 1.22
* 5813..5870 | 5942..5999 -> 1.05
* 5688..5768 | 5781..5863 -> 1.09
